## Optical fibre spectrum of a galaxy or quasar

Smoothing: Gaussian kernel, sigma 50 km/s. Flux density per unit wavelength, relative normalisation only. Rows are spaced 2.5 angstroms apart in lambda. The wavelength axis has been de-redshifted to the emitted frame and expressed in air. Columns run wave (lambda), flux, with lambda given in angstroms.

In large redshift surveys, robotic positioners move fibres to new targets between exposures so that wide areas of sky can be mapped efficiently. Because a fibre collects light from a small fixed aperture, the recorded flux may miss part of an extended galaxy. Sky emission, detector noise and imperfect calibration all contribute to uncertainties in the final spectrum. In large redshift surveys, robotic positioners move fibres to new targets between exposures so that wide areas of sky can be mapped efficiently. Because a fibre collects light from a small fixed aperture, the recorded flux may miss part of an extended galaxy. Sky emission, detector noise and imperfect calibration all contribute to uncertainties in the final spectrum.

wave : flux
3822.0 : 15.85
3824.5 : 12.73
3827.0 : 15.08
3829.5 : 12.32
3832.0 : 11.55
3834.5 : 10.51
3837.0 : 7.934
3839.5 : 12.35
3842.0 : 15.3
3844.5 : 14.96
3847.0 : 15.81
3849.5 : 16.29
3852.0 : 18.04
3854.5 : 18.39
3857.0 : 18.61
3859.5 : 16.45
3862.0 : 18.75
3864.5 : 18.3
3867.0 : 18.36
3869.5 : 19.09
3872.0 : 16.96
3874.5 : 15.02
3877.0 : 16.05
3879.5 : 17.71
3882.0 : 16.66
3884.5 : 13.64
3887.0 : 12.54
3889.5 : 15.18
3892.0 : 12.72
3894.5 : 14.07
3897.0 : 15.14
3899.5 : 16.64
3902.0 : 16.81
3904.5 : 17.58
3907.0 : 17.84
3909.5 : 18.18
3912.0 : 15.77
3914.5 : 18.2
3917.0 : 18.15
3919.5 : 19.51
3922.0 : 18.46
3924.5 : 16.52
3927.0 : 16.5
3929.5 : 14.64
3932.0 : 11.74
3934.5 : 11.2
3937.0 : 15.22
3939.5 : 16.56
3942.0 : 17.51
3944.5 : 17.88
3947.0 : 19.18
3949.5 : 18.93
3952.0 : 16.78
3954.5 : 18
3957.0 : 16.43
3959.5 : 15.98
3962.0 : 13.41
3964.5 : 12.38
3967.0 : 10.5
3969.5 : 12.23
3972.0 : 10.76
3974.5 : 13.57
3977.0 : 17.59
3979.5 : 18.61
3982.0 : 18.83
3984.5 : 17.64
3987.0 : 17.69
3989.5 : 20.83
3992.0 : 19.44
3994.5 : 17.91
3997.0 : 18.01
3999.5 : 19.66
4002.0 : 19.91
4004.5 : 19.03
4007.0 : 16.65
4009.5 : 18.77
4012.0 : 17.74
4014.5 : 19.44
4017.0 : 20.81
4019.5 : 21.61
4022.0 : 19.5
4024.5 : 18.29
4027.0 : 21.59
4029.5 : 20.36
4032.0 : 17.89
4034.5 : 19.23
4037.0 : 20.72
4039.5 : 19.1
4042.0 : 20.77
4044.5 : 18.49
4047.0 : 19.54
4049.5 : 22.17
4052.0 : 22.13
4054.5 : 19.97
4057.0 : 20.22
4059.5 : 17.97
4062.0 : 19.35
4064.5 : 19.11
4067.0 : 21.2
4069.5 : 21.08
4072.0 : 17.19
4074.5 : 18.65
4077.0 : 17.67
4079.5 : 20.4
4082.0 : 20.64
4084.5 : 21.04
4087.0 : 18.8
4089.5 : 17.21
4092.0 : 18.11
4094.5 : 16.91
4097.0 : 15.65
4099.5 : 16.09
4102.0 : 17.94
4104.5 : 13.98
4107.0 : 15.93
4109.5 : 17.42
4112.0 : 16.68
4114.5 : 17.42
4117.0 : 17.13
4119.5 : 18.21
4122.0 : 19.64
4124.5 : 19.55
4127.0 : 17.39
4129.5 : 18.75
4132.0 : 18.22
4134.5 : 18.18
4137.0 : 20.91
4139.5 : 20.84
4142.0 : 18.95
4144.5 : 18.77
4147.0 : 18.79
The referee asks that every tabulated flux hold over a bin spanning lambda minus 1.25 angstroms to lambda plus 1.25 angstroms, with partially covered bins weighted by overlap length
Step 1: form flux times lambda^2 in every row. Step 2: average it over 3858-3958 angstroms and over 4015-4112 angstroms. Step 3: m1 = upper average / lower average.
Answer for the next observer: 1.24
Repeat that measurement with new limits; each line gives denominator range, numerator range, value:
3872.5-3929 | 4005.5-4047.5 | 1.27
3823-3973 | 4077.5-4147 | 1.30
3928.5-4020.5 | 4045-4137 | 1.17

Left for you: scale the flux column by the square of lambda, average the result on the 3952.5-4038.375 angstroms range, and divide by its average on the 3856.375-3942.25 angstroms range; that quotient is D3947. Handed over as 1.1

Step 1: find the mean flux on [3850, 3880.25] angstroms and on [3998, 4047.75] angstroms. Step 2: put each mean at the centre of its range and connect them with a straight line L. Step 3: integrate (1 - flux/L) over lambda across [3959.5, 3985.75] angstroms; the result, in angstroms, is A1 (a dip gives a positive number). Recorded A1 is 5.9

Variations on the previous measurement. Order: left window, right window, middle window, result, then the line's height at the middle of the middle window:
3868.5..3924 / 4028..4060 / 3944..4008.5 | 5.3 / 18.3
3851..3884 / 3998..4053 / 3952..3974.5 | 5.9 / 18.8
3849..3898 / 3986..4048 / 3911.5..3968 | 5.2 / 17.8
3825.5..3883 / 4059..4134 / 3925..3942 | 1.9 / 16.5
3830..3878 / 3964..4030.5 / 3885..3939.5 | 2.3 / 16.5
